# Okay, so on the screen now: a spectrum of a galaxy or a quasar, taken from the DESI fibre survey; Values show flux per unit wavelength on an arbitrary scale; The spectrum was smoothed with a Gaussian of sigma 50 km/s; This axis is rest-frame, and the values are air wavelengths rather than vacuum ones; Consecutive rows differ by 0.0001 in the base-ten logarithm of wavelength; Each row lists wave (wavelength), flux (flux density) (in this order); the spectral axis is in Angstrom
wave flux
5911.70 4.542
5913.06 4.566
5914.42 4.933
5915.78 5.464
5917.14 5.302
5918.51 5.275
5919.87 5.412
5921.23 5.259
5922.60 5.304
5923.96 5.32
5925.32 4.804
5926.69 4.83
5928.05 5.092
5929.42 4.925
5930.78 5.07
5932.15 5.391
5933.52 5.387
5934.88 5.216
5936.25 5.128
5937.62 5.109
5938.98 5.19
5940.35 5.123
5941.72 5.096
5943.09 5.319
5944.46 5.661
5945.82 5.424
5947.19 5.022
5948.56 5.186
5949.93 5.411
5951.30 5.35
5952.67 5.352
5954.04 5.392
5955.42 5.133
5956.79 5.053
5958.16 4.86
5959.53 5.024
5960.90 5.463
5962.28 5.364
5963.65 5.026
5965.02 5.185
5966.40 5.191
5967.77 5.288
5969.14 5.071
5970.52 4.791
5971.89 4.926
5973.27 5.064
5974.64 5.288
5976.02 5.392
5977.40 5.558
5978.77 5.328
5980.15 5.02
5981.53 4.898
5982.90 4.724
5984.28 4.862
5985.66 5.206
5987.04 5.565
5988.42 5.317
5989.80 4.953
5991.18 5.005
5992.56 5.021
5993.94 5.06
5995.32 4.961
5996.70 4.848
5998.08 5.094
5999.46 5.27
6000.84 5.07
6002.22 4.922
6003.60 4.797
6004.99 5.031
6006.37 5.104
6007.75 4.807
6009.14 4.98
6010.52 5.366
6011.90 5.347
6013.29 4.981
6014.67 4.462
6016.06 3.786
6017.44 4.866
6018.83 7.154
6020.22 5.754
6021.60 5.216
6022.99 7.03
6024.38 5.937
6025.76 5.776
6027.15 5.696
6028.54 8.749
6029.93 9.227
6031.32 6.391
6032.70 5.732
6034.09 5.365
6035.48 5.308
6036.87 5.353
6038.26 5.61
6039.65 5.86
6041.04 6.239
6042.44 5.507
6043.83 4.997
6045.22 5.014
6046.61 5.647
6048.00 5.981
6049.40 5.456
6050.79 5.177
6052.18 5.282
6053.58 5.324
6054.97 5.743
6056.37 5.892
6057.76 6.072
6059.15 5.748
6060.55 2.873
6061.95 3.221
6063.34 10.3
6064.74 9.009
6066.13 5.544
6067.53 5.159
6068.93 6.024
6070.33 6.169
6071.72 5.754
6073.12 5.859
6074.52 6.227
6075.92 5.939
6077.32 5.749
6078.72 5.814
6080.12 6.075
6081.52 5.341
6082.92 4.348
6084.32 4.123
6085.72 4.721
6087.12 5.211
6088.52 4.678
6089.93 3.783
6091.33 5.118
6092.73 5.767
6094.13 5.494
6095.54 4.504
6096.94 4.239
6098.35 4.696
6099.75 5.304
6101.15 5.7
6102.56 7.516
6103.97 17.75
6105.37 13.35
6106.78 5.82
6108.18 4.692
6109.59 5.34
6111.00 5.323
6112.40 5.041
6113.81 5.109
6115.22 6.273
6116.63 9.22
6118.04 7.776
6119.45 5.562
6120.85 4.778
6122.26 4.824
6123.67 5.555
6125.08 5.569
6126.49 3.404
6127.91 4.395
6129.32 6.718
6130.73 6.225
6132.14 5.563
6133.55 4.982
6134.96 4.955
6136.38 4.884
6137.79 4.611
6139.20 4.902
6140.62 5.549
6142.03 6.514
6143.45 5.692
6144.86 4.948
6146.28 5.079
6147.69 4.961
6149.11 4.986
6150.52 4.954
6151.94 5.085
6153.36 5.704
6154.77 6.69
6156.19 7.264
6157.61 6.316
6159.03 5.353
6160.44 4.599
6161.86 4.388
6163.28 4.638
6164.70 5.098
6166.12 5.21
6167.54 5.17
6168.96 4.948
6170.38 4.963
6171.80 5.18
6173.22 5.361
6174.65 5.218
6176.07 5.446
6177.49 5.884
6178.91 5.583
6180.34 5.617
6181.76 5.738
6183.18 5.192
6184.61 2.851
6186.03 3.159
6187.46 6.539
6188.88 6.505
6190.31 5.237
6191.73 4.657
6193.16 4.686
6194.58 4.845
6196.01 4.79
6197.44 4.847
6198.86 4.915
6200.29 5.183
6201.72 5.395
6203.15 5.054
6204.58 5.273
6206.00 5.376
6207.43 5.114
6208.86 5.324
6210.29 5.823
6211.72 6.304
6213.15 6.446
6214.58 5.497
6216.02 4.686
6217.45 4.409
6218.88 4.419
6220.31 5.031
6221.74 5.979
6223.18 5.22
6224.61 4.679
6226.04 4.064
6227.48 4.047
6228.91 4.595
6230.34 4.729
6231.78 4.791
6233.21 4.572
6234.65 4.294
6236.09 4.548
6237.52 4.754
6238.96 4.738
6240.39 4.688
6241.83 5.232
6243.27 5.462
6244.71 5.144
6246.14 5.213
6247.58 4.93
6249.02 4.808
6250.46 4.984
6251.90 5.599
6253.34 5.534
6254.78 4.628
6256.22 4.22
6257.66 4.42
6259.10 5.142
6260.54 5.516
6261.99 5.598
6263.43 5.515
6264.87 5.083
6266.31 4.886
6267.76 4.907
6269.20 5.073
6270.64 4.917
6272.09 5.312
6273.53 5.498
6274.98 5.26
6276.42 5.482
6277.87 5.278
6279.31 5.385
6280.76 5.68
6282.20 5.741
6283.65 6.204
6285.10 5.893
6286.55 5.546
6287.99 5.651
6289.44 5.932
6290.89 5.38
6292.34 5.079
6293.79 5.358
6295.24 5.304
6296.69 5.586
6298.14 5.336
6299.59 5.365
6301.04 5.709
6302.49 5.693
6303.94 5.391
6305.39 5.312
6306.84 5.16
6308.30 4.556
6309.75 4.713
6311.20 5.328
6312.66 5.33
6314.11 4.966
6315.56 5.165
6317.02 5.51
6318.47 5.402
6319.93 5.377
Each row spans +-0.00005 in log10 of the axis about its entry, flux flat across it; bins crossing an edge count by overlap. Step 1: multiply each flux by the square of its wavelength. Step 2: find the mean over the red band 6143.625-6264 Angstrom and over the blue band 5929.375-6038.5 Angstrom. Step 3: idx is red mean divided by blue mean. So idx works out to 1.03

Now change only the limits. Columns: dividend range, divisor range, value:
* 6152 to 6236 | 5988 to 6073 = 0.97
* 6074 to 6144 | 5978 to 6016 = 1.20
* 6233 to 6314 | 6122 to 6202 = 1.04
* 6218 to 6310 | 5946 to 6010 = 1.10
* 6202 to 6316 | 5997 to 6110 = 0.95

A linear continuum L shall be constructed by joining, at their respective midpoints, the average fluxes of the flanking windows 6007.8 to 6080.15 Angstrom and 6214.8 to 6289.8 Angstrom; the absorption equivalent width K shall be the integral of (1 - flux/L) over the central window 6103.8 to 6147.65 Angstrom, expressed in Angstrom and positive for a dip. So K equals -3.7 Angstrom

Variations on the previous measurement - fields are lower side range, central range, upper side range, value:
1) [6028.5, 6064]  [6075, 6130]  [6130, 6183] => -3.4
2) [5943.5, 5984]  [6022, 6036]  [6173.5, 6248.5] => -3.7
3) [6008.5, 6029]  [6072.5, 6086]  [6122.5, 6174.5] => 0.1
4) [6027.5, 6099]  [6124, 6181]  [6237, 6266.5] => 0.5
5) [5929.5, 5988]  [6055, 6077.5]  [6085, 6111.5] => 0.2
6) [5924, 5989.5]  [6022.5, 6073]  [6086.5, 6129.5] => -2.1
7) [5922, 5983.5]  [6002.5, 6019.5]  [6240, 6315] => 0.5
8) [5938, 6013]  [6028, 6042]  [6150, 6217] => -3.1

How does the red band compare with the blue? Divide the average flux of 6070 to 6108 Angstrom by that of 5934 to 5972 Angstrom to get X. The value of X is 1.17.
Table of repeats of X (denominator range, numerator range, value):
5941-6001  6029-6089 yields 1.11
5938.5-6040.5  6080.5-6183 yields 1.05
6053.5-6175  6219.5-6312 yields 0.90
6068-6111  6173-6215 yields 0.87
